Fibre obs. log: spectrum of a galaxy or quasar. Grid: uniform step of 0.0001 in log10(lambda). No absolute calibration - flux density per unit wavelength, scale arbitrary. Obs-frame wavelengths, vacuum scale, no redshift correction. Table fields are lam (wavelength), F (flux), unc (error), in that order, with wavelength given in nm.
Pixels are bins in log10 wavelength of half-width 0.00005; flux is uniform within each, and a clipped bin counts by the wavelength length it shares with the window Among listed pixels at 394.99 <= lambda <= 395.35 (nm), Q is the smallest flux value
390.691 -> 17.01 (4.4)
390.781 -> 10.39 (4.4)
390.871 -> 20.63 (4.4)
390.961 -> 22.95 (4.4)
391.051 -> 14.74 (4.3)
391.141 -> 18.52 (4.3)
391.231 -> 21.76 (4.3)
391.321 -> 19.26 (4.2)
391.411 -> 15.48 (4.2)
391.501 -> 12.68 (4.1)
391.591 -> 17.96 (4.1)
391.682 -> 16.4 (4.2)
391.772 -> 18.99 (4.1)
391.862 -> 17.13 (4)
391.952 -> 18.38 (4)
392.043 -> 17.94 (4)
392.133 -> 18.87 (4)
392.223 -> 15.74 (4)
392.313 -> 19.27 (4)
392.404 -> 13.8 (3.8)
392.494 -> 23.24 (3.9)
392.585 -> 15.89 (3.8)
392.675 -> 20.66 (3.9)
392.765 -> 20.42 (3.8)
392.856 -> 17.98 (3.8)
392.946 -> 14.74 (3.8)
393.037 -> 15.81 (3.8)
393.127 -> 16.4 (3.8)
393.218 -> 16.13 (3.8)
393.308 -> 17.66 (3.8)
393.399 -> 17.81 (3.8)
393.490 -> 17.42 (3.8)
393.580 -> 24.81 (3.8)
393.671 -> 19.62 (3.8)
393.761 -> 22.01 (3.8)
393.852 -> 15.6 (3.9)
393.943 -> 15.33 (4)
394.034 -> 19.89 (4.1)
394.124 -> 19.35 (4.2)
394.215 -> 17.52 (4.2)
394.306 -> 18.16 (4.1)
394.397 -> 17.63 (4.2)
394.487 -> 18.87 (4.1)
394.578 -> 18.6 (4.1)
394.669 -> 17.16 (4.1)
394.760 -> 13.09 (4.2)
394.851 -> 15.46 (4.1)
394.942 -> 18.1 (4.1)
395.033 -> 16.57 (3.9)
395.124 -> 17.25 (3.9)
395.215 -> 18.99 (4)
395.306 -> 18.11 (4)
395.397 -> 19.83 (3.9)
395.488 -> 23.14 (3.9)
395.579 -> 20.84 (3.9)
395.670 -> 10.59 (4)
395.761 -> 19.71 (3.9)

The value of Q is 16.57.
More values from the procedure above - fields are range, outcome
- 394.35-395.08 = 13.09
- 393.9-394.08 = 15.33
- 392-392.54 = 13.8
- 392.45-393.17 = 14.74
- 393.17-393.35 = 16.13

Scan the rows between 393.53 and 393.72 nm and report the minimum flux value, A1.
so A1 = 19.62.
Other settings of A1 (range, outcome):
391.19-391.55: 12.68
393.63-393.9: 15.6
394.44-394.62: 18.6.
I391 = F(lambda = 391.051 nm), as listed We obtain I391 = 14.74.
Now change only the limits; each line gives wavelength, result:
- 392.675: 20.66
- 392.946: 14.74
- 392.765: 20.42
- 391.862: 17.13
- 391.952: 18.38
